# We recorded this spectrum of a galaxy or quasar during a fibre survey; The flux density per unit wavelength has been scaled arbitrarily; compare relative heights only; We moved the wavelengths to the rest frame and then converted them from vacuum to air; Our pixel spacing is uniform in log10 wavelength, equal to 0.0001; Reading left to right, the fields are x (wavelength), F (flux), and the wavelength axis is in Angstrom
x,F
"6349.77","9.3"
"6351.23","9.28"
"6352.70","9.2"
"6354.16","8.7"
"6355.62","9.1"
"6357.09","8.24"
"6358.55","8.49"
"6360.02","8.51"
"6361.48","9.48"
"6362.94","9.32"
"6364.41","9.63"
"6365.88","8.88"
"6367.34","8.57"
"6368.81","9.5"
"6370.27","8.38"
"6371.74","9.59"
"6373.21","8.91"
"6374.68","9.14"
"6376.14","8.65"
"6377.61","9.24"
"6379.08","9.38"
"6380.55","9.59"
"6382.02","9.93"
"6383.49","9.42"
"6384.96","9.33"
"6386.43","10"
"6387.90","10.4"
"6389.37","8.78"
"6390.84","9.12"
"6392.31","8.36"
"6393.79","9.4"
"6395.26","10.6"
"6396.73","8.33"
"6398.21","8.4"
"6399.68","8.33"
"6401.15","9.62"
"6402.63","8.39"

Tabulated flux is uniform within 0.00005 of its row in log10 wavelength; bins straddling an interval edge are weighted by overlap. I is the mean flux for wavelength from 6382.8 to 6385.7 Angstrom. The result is 9.38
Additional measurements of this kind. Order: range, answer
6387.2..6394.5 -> 9.2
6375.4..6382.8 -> 9.36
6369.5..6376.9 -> 8.94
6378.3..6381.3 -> 9.47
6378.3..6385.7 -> 9.52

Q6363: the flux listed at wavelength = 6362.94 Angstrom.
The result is 9.32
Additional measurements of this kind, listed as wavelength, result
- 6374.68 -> 9.14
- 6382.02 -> 9.93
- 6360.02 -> 8.51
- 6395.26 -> 10.6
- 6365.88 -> 8.88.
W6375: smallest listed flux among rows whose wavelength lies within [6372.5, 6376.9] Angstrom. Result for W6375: 8.65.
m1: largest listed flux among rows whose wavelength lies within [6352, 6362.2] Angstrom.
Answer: 9.48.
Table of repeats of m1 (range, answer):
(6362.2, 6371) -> 9.63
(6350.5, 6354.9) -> 9.28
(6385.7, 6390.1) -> 10.4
